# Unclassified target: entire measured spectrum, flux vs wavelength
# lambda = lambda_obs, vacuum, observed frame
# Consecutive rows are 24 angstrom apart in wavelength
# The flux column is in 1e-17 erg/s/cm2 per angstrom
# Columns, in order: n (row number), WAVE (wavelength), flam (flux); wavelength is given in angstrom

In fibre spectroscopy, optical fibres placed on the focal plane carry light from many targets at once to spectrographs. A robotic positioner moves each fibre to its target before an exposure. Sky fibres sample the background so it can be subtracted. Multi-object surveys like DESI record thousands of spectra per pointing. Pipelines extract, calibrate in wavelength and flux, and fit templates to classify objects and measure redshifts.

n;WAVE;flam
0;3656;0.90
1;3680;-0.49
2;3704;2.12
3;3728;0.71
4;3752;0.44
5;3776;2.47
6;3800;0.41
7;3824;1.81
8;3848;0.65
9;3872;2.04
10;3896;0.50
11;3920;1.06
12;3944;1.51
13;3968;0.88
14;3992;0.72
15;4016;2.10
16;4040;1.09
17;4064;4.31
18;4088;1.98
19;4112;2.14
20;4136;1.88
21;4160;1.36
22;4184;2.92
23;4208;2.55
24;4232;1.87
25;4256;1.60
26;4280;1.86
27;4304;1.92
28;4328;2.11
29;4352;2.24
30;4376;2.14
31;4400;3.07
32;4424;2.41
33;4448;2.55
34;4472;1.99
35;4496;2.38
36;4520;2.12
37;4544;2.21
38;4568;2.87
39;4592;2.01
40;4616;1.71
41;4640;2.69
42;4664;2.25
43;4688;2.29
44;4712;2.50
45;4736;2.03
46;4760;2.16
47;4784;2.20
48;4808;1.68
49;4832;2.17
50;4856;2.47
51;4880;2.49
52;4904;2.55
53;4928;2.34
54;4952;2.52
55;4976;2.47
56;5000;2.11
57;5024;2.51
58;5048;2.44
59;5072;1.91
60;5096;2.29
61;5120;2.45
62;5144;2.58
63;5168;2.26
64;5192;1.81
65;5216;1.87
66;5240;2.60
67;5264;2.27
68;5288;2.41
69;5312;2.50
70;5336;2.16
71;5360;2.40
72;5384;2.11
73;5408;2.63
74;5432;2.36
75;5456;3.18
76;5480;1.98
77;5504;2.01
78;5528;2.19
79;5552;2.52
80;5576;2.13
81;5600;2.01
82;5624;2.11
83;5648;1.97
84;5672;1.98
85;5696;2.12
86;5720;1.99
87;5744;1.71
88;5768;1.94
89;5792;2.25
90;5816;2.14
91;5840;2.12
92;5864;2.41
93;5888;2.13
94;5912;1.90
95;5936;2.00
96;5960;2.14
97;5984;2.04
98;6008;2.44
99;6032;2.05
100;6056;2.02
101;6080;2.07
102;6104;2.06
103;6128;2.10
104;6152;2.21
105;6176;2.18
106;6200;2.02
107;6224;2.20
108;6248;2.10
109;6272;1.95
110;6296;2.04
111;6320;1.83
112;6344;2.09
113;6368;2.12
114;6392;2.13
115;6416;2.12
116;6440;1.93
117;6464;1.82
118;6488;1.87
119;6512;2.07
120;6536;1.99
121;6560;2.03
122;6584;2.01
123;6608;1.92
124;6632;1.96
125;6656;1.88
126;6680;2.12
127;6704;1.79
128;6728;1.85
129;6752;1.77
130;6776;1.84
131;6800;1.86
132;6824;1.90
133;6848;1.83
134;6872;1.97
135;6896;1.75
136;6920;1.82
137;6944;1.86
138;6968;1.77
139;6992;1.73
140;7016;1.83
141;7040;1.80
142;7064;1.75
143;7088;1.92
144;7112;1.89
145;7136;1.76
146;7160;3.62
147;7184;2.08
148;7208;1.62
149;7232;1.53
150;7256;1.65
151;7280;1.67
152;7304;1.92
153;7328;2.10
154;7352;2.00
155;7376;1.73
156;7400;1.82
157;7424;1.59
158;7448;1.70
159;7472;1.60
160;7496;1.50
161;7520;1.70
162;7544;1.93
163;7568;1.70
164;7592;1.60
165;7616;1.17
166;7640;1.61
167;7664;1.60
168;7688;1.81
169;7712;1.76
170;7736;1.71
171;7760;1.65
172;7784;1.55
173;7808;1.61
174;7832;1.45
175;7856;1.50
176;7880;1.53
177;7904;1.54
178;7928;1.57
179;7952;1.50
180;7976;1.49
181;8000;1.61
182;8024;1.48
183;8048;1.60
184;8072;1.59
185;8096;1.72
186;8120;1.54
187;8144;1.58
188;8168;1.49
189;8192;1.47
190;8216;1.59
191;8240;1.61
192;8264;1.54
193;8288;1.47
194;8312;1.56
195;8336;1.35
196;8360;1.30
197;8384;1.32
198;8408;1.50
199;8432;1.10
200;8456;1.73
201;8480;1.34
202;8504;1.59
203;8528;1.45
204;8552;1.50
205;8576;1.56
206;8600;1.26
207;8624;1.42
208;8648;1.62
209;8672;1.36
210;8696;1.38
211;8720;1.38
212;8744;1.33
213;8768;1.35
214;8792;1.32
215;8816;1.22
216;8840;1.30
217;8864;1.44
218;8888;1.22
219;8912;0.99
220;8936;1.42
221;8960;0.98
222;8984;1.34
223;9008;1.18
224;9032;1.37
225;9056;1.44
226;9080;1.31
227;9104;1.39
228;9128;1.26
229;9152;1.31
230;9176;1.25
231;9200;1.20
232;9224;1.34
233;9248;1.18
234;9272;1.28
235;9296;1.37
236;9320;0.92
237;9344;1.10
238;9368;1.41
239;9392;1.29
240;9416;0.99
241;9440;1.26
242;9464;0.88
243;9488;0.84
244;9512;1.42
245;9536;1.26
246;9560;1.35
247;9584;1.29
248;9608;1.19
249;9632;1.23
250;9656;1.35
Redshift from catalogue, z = 0.09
